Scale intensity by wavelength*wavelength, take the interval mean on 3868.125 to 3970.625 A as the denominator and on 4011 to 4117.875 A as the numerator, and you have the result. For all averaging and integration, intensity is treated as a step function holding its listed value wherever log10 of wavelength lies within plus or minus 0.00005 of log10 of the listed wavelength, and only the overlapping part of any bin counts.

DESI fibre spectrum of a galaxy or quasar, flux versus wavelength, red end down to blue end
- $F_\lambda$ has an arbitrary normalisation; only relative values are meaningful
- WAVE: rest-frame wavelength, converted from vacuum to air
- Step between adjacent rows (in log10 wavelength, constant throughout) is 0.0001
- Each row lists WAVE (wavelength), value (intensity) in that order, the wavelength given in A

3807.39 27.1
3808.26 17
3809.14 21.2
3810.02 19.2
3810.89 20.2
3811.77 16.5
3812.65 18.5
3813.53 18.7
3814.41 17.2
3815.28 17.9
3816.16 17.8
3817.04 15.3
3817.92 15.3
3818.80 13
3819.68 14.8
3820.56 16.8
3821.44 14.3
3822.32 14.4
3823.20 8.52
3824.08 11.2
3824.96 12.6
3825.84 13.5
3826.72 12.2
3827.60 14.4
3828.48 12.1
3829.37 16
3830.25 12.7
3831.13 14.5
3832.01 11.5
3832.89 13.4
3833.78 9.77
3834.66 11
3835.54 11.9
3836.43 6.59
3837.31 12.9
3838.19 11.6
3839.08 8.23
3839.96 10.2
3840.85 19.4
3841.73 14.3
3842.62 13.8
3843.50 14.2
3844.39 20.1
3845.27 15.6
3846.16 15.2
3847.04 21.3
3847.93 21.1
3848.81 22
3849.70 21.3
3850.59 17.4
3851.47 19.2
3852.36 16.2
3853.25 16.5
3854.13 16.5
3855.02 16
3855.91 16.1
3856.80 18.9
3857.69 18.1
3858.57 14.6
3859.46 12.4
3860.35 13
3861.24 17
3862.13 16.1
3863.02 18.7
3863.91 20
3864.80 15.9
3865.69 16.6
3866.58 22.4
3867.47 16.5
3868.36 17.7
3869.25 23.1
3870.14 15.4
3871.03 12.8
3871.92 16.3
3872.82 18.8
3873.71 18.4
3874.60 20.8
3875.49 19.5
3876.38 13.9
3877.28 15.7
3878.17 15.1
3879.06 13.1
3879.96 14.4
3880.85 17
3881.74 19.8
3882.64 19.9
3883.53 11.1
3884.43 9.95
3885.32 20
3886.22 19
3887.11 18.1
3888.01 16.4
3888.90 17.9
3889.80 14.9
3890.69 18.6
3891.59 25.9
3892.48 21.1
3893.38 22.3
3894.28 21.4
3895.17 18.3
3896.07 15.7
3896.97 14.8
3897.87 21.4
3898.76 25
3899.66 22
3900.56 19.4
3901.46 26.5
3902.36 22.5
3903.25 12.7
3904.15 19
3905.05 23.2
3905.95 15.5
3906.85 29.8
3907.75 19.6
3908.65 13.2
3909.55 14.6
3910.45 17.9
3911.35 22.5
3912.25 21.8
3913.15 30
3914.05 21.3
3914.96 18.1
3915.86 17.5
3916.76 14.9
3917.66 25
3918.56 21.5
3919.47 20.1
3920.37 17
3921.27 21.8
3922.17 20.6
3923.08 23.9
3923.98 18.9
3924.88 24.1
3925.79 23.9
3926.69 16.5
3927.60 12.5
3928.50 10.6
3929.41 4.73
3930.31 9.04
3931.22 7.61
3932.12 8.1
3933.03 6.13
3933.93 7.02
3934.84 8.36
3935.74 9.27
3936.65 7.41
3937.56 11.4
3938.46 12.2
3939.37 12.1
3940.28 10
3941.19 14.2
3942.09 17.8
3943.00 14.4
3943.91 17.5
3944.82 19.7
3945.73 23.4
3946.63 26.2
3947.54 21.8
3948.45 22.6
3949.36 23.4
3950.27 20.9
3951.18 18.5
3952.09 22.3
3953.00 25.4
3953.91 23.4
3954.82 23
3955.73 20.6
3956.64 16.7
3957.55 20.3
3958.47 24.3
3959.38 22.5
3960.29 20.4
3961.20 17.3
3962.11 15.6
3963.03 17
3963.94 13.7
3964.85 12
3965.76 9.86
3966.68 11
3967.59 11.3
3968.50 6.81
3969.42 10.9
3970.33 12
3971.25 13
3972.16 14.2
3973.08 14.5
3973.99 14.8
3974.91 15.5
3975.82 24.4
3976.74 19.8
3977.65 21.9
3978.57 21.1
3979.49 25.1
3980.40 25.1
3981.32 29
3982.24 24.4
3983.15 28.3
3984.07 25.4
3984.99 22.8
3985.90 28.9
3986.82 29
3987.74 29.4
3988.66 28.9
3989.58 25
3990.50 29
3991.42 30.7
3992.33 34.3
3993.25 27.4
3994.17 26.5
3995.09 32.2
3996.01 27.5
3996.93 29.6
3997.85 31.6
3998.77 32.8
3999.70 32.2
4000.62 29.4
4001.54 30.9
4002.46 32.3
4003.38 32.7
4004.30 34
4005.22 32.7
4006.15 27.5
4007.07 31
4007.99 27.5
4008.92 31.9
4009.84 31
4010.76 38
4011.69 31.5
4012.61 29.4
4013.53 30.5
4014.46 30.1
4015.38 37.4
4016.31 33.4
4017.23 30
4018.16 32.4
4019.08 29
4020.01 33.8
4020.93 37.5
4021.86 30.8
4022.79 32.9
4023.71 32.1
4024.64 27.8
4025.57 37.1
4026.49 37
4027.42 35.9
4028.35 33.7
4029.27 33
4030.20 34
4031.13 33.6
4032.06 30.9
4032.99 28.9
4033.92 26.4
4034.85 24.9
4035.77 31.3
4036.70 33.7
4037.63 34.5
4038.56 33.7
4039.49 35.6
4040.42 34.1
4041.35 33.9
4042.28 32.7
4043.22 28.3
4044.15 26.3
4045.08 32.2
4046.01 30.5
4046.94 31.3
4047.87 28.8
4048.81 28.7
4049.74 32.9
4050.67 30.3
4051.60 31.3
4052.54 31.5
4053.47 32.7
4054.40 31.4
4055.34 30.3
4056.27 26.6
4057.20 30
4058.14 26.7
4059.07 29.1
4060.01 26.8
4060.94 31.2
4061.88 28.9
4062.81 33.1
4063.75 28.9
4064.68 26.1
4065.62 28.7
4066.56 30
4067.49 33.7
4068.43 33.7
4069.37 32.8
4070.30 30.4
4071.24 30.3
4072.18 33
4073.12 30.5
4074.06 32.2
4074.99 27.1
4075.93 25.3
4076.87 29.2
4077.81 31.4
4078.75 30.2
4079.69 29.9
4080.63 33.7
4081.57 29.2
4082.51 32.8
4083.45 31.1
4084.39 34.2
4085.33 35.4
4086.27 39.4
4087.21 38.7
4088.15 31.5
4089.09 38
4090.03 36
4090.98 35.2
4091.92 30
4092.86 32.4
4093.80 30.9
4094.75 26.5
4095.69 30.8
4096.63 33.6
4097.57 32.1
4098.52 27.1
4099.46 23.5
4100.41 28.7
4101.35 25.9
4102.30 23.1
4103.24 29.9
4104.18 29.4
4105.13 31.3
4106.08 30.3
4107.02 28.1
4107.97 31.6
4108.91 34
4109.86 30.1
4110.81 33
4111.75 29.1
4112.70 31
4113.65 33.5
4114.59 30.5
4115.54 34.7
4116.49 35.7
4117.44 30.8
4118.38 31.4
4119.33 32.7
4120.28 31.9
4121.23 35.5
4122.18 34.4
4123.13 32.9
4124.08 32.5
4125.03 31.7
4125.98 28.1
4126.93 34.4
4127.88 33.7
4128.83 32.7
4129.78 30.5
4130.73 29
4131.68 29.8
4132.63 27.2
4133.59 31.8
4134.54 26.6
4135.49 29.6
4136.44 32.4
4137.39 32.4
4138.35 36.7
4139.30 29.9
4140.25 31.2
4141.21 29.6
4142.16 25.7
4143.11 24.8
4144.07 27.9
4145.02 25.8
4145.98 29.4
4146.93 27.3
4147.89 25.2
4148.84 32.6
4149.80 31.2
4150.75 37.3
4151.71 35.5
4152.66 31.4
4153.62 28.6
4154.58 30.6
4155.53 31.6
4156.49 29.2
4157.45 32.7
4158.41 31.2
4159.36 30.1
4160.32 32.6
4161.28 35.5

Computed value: 1.9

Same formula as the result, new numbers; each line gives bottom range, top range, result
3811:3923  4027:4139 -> 2.03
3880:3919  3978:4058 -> 1.68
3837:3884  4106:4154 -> 2.13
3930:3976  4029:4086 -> 2.07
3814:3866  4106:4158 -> 2.38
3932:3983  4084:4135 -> 1.98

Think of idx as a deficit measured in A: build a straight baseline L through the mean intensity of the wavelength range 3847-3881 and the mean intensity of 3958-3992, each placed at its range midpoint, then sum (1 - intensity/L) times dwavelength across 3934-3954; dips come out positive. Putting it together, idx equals 2.42 A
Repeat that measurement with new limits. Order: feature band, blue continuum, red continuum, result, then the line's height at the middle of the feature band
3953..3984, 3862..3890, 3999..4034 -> 9.93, 27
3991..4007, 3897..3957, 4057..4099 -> -4.28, 24.3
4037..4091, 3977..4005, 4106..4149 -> -2.89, 29.8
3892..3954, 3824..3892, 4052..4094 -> 7.42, 20.6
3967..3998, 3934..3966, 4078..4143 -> -3.94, 20.3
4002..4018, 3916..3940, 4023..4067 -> -3.56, 26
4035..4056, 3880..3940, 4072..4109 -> -2.95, 27.6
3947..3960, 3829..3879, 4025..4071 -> 1.04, 23.8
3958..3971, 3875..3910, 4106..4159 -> 4.44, 22.2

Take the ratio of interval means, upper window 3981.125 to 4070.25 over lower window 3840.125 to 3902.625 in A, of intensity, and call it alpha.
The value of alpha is 1.7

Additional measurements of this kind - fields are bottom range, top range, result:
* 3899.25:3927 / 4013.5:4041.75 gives 1.59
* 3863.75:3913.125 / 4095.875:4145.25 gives 1.65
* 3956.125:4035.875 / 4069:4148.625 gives 1.17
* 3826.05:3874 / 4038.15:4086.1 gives 1.96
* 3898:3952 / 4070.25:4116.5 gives 1.77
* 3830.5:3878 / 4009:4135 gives 1.96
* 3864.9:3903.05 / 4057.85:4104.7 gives 1.69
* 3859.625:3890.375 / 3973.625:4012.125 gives 1.67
